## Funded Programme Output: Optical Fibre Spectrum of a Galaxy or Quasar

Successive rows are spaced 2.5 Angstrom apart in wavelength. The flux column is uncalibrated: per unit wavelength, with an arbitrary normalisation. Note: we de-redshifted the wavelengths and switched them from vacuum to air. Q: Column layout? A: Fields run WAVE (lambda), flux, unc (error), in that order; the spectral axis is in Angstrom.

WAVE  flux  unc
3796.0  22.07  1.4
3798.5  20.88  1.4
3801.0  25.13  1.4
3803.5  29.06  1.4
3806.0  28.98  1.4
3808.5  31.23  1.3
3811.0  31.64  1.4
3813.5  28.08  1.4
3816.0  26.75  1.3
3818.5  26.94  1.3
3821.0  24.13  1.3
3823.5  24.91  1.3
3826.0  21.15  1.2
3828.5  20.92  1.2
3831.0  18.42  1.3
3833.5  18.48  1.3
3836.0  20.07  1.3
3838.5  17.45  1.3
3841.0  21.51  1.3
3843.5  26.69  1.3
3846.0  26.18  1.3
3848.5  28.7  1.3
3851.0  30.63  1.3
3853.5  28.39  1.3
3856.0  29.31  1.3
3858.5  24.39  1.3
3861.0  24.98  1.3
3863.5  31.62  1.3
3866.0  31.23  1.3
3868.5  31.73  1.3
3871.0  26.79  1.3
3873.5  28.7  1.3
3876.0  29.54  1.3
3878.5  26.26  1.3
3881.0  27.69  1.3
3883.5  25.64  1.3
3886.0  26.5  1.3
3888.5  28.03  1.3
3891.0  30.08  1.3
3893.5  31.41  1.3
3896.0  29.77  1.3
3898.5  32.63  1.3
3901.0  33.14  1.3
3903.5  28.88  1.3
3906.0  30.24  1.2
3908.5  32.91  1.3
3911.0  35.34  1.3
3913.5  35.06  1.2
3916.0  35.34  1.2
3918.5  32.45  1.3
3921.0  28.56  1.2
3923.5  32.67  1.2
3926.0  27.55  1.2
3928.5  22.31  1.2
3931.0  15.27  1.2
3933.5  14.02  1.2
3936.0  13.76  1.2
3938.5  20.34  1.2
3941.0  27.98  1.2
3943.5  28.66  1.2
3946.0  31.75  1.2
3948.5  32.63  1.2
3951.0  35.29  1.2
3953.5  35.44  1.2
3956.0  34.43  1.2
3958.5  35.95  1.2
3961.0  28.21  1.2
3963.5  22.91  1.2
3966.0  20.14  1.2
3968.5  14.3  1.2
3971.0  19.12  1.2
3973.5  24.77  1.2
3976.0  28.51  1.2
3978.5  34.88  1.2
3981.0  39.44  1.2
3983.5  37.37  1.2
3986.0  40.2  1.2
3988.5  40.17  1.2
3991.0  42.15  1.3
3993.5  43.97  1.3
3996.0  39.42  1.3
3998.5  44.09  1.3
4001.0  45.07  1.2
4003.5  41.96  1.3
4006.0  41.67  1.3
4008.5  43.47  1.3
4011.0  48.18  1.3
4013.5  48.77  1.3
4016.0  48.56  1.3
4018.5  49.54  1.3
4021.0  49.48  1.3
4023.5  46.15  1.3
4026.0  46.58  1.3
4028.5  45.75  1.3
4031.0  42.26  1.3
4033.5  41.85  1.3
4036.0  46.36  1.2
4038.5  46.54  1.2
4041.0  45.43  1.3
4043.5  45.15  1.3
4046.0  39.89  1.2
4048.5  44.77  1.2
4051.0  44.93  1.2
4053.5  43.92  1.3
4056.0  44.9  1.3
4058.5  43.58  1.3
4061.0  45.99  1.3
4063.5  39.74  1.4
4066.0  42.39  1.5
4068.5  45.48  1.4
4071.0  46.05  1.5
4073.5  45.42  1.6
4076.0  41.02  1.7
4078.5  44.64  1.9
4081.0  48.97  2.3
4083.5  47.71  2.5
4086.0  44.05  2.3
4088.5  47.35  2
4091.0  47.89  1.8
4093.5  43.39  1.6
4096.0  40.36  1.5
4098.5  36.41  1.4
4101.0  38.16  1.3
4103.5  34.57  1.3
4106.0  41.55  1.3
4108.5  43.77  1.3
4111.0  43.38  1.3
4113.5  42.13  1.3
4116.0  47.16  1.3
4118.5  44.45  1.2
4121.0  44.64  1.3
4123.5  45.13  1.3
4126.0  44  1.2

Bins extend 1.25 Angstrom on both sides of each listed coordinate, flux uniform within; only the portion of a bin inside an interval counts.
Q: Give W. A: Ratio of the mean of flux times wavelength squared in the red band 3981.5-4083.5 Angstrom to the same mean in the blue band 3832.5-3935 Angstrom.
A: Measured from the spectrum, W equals 1.7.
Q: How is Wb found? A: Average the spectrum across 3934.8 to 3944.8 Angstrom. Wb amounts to 22.8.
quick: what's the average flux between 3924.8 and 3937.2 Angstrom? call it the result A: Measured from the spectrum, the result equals 18.6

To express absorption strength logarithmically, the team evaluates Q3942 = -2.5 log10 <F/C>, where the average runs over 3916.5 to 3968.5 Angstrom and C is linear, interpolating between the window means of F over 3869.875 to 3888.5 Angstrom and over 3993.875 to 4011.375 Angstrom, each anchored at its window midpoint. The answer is 0.30 mag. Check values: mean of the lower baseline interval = 27.4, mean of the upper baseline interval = 43.2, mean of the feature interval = 26.8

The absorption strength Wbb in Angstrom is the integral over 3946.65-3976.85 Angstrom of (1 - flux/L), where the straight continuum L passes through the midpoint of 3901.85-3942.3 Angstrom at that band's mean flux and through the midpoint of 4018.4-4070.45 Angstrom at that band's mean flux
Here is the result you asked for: 4.48 Angstrom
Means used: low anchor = 27.1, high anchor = 44.7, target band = 27.7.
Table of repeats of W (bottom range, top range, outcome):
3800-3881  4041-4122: 1.87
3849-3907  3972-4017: 1.48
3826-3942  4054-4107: 1.78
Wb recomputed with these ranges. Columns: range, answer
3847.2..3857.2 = 29.2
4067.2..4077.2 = 44.5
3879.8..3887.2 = 26.6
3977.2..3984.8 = 37.2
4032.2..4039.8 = 44.9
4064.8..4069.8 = 44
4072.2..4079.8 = 43.7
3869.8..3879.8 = 27.8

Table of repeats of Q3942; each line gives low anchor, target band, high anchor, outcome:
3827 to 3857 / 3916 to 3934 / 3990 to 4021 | 0.308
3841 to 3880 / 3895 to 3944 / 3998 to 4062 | 0.211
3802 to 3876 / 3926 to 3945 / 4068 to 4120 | 0.486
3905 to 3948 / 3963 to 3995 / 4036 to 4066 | 0.102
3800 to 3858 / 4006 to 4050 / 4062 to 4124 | -0.173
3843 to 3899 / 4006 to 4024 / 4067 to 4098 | -0.191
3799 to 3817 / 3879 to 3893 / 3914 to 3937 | -0.061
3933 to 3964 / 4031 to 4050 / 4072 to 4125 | -0.176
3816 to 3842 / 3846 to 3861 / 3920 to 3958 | -0.216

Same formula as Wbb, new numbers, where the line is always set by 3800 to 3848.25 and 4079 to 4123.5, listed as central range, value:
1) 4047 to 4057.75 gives -1.18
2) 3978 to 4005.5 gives -3.80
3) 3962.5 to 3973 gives 4.56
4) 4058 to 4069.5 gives -0.72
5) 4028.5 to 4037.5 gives -1.19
